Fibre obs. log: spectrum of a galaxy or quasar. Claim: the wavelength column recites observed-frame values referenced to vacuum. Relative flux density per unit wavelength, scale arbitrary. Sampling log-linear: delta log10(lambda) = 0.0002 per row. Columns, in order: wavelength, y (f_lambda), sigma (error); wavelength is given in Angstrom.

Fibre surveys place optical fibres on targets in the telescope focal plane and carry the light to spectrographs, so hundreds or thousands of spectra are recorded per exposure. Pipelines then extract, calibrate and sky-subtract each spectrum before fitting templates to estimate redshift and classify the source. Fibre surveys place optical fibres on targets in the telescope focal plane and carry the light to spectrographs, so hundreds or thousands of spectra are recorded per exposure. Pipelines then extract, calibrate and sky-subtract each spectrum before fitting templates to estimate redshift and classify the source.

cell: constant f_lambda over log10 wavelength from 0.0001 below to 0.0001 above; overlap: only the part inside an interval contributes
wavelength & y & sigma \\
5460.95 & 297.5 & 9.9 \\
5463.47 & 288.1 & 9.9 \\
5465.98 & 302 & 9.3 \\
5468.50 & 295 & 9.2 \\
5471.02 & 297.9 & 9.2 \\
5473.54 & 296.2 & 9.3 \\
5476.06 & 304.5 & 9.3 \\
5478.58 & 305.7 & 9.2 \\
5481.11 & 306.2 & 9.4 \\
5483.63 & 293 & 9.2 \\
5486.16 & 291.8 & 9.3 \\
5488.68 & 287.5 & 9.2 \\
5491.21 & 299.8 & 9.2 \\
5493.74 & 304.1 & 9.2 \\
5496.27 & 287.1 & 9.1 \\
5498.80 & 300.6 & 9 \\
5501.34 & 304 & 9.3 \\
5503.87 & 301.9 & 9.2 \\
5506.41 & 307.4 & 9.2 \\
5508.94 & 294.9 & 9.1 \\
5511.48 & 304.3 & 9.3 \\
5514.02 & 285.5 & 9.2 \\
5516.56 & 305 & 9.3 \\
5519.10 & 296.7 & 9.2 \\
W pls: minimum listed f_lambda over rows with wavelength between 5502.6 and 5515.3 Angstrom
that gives 285.5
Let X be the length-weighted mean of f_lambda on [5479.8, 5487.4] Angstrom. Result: 297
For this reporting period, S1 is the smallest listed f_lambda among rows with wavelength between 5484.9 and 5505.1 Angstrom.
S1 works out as 287.1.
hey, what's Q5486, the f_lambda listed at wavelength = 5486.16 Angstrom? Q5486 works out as 291.8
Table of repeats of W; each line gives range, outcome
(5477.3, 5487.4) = 291.8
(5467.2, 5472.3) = 295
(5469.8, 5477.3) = 296.2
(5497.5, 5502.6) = 300.6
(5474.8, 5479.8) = 304.5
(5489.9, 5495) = 299.8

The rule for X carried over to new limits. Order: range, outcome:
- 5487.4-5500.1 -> 296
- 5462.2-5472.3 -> 296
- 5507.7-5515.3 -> 295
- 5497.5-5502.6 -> 302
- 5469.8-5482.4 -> 302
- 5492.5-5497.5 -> 296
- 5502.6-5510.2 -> 302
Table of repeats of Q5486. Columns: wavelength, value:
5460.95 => 297.5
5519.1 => 296.7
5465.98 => 302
